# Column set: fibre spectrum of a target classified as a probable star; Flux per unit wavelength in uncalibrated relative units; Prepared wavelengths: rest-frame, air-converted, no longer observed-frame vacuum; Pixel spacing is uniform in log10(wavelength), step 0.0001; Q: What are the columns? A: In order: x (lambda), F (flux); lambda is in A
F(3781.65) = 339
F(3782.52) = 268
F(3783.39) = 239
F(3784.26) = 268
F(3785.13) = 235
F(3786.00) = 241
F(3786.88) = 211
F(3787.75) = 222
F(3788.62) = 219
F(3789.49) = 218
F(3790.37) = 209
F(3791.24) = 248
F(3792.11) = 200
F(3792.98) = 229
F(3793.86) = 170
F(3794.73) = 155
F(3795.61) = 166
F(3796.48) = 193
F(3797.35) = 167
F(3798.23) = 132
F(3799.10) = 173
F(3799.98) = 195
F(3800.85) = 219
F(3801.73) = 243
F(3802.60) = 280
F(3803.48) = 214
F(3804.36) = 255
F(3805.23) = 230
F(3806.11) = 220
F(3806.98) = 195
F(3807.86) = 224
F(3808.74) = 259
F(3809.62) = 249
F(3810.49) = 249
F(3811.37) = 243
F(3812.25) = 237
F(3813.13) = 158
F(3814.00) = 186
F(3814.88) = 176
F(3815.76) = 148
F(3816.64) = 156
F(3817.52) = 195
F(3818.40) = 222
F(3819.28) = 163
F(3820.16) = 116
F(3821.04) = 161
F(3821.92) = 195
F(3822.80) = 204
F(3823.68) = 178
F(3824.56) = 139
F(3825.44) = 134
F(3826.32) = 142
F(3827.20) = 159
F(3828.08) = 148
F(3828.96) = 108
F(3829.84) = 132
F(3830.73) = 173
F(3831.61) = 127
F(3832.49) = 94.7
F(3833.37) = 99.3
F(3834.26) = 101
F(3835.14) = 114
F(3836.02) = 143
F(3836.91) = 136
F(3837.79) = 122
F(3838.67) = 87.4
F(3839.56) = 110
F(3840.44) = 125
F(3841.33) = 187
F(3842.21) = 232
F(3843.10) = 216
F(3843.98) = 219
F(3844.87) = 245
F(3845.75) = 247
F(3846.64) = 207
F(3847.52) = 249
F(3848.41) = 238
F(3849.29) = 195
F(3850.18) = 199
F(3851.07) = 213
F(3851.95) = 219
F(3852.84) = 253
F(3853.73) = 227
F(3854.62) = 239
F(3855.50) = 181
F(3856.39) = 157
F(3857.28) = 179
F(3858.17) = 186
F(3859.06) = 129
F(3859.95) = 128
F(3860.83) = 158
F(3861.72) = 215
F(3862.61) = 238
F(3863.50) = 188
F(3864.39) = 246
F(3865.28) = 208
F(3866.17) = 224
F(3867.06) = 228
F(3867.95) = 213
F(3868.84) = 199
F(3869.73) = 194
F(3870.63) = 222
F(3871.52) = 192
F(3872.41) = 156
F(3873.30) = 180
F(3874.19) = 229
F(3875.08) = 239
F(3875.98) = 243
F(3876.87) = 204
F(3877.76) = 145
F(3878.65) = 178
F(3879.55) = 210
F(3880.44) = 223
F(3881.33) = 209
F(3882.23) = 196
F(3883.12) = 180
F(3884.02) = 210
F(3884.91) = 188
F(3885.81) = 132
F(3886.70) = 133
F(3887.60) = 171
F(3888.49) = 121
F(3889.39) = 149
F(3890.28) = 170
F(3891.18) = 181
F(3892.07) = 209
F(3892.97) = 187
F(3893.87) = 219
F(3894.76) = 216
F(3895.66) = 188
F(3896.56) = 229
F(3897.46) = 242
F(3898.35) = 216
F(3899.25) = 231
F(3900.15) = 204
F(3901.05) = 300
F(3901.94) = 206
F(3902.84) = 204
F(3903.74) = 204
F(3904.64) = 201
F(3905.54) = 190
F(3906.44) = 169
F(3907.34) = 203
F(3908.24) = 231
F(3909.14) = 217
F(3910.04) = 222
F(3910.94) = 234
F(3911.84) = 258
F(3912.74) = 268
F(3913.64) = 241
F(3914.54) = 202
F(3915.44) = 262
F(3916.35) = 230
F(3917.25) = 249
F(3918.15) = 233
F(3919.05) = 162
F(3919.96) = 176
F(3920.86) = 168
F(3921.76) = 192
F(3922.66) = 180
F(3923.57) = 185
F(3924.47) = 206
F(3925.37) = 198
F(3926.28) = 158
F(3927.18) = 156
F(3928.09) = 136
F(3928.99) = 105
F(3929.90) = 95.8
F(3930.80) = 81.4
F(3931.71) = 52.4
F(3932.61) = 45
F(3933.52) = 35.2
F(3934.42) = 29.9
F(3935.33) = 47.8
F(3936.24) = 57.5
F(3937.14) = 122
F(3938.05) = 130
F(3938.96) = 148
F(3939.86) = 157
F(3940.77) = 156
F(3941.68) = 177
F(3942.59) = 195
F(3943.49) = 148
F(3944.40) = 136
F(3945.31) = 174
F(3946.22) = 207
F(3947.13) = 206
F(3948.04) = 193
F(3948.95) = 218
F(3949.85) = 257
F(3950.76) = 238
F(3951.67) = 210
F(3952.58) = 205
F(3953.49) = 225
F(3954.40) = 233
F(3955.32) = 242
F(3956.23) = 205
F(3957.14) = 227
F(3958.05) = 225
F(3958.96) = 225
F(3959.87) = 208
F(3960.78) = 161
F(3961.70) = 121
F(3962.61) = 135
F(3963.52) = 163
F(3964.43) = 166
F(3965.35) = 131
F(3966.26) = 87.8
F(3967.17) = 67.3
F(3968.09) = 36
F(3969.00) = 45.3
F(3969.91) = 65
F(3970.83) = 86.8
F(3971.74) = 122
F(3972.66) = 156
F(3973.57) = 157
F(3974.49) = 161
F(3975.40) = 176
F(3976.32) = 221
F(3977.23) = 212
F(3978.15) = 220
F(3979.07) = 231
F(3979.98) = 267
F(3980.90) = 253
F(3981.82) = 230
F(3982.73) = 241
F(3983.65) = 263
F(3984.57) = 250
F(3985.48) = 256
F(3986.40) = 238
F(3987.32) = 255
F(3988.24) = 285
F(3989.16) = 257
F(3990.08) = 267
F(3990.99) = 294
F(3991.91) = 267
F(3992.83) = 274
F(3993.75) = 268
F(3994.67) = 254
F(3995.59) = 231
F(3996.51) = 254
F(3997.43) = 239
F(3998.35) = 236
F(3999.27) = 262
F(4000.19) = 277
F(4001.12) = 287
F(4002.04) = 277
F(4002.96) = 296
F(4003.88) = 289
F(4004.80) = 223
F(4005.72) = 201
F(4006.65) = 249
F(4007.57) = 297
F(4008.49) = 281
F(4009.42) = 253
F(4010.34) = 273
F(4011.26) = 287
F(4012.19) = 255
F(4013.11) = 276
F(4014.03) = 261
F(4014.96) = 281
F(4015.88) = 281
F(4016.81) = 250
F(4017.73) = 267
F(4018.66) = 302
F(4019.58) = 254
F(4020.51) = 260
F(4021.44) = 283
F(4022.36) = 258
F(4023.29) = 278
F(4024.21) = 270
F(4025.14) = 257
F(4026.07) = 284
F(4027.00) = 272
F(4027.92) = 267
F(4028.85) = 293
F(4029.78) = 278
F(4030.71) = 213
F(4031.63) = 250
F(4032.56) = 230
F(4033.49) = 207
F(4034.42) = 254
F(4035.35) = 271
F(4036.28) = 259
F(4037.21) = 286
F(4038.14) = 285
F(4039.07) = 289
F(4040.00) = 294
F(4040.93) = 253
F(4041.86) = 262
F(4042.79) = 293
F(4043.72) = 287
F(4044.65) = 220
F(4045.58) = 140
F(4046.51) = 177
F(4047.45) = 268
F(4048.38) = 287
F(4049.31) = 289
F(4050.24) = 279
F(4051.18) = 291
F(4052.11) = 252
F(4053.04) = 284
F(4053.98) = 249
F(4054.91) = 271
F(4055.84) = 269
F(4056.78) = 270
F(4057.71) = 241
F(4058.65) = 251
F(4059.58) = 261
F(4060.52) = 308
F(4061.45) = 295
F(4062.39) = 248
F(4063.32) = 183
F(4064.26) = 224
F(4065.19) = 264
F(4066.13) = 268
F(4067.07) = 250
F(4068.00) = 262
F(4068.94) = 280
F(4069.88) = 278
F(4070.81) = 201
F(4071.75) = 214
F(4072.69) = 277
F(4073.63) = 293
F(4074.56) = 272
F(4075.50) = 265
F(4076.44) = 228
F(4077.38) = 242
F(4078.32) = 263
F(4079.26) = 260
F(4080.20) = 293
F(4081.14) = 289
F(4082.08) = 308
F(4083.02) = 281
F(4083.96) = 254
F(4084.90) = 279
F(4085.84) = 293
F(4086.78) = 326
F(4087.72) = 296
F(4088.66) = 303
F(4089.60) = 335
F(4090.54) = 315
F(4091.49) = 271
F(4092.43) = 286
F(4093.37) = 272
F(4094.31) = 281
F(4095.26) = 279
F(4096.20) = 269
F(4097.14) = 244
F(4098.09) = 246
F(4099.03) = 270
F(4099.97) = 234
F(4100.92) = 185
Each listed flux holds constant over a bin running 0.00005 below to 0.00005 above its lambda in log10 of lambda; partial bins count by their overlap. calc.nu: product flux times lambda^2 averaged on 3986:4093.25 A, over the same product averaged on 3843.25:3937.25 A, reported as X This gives 1.5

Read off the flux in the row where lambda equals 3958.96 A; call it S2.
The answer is 225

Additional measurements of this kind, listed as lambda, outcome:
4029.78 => 278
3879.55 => 210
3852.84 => 253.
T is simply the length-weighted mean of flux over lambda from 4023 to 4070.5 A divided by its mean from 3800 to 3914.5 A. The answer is 1.3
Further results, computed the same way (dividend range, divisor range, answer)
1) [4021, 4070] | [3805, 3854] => 1.45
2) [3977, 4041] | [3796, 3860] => 1.43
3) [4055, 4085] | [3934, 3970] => 1.63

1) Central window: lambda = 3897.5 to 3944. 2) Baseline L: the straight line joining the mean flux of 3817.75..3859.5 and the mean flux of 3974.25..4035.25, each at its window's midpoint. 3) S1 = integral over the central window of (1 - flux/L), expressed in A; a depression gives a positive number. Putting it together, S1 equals 8.2 A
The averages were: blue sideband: 171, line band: 174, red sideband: 257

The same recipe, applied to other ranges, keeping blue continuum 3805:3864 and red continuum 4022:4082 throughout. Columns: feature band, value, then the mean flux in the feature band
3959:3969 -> 4.38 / 128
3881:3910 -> 0.81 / 197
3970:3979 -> 2.54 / 166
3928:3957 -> 8.92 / 153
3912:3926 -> 0.06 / 210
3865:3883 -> -0.85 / 204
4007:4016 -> -1.04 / 274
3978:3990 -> -0.79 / 251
